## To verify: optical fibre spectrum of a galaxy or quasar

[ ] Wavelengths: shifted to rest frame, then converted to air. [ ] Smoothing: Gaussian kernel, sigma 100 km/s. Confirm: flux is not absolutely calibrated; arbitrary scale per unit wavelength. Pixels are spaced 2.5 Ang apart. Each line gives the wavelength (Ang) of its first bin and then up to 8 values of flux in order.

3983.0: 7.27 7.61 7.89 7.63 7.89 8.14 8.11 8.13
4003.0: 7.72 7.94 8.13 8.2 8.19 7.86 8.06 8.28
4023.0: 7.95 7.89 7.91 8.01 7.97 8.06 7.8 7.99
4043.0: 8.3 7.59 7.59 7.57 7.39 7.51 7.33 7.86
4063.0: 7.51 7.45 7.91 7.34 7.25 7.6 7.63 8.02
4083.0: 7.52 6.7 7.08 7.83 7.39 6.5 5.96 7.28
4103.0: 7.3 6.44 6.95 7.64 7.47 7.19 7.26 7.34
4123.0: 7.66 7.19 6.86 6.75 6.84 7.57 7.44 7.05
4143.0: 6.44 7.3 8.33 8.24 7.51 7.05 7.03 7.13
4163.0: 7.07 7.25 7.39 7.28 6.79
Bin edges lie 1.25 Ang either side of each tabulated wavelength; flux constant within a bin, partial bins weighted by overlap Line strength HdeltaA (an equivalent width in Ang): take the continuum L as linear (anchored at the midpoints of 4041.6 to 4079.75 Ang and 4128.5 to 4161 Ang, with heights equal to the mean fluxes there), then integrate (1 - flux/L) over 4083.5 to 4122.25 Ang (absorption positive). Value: 1.7 Ang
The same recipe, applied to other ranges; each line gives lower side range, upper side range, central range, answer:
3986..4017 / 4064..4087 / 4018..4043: -0.70 Ang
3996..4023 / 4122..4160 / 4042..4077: 0.82 Ang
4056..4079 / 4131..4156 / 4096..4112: 1.16 Ang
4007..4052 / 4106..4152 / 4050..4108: 2.44 Ang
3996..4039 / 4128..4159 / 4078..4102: 1.34 Ang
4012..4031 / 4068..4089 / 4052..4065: 0.20 Ang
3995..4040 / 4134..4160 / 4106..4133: 1.17 Ang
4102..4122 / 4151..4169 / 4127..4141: 0.25 Ang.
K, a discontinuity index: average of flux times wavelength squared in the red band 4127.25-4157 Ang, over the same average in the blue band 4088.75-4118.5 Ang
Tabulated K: 1.05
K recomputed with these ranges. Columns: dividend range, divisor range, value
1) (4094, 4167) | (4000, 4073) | 0.96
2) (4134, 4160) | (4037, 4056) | 1.00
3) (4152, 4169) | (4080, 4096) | 1.02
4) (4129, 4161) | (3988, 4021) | 0.97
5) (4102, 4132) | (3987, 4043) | 0.94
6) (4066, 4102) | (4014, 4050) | 0.94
